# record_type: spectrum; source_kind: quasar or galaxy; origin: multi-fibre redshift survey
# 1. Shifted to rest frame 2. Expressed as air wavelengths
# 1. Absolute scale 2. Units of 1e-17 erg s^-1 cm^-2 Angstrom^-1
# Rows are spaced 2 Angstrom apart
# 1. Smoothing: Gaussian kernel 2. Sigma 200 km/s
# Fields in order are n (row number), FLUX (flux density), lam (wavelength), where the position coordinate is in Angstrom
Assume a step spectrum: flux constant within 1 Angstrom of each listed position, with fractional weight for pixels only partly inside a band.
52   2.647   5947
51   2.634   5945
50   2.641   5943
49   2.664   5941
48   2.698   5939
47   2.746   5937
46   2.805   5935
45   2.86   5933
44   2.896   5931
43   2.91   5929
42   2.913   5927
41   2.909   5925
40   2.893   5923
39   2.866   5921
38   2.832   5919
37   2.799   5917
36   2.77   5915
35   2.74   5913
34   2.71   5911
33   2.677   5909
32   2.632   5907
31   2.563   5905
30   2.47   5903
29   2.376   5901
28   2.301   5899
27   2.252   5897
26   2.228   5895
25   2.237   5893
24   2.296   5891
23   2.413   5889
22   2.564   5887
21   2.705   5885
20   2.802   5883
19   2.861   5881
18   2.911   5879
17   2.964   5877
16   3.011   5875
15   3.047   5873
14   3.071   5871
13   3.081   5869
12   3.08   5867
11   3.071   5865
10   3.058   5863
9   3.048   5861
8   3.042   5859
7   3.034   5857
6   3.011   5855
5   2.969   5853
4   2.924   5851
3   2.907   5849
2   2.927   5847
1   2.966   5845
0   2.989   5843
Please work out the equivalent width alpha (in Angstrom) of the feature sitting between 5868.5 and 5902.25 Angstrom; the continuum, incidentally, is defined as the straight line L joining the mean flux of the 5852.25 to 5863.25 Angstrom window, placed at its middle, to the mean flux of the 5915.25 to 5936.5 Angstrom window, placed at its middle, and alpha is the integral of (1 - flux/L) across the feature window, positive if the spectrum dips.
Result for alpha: 3.6 Angstrom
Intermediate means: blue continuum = 3.03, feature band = 2.65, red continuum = 2.86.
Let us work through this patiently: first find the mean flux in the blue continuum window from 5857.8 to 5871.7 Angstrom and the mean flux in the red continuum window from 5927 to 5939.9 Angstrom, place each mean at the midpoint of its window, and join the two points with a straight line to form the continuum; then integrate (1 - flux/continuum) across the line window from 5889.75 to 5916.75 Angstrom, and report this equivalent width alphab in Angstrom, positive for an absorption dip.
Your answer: 4.1 Angstrom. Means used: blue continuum 3.06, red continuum 2.83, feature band 2.49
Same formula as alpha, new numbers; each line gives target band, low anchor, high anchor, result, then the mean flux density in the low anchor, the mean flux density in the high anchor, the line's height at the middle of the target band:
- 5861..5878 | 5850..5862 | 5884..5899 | -1.7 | 3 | 2.38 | 2.77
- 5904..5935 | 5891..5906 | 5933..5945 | -3.2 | 2.34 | 2.72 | 2.54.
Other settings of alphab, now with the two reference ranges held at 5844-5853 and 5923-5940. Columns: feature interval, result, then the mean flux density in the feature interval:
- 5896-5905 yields 1.58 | 2.37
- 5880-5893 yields 1.42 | 2.58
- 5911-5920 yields 0.27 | 2.78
